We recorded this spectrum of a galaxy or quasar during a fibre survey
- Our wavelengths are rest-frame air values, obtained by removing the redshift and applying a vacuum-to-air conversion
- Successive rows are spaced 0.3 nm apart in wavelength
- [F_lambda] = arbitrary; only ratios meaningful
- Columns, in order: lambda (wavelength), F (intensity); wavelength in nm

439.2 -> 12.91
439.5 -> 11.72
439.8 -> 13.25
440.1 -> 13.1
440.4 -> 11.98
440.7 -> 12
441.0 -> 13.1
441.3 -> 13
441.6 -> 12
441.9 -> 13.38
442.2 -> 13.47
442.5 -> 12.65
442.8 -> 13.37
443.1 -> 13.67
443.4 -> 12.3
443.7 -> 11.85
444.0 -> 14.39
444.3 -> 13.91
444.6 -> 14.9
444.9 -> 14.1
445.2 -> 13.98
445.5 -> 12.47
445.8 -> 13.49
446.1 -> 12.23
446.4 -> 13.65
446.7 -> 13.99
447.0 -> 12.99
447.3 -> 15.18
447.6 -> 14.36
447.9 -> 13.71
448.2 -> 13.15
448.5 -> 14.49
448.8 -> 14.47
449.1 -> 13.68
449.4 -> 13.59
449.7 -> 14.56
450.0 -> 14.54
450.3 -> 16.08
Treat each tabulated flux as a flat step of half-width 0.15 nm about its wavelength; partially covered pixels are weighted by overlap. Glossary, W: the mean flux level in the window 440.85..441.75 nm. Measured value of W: 12.7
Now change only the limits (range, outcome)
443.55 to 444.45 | 13.4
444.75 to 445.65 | 13.5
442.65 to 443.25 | 13.5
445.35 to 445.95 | 13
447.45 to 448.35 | 13.7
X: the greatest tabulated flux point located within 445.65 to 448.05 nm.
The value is 15.18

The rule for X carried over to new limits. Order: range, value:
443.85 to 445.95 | 14.9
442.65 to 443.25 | 13.67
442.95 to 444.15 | 14.39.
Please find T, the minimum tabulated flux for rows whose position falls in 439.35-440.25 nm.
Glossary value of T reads 11.72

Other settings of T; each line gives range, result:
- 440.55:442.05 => 12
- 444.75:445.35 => 13.98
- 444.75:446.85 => 12.23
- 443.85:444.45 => 13.91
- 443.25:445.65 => 11.85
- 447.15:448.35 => 13.15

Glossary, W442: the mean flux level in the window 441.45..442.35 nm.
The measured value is 13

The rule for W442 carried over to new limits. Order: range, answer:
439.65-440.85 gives 12.6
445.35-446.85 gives 13.2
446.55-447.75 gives 14.1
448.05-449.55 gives 13.9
